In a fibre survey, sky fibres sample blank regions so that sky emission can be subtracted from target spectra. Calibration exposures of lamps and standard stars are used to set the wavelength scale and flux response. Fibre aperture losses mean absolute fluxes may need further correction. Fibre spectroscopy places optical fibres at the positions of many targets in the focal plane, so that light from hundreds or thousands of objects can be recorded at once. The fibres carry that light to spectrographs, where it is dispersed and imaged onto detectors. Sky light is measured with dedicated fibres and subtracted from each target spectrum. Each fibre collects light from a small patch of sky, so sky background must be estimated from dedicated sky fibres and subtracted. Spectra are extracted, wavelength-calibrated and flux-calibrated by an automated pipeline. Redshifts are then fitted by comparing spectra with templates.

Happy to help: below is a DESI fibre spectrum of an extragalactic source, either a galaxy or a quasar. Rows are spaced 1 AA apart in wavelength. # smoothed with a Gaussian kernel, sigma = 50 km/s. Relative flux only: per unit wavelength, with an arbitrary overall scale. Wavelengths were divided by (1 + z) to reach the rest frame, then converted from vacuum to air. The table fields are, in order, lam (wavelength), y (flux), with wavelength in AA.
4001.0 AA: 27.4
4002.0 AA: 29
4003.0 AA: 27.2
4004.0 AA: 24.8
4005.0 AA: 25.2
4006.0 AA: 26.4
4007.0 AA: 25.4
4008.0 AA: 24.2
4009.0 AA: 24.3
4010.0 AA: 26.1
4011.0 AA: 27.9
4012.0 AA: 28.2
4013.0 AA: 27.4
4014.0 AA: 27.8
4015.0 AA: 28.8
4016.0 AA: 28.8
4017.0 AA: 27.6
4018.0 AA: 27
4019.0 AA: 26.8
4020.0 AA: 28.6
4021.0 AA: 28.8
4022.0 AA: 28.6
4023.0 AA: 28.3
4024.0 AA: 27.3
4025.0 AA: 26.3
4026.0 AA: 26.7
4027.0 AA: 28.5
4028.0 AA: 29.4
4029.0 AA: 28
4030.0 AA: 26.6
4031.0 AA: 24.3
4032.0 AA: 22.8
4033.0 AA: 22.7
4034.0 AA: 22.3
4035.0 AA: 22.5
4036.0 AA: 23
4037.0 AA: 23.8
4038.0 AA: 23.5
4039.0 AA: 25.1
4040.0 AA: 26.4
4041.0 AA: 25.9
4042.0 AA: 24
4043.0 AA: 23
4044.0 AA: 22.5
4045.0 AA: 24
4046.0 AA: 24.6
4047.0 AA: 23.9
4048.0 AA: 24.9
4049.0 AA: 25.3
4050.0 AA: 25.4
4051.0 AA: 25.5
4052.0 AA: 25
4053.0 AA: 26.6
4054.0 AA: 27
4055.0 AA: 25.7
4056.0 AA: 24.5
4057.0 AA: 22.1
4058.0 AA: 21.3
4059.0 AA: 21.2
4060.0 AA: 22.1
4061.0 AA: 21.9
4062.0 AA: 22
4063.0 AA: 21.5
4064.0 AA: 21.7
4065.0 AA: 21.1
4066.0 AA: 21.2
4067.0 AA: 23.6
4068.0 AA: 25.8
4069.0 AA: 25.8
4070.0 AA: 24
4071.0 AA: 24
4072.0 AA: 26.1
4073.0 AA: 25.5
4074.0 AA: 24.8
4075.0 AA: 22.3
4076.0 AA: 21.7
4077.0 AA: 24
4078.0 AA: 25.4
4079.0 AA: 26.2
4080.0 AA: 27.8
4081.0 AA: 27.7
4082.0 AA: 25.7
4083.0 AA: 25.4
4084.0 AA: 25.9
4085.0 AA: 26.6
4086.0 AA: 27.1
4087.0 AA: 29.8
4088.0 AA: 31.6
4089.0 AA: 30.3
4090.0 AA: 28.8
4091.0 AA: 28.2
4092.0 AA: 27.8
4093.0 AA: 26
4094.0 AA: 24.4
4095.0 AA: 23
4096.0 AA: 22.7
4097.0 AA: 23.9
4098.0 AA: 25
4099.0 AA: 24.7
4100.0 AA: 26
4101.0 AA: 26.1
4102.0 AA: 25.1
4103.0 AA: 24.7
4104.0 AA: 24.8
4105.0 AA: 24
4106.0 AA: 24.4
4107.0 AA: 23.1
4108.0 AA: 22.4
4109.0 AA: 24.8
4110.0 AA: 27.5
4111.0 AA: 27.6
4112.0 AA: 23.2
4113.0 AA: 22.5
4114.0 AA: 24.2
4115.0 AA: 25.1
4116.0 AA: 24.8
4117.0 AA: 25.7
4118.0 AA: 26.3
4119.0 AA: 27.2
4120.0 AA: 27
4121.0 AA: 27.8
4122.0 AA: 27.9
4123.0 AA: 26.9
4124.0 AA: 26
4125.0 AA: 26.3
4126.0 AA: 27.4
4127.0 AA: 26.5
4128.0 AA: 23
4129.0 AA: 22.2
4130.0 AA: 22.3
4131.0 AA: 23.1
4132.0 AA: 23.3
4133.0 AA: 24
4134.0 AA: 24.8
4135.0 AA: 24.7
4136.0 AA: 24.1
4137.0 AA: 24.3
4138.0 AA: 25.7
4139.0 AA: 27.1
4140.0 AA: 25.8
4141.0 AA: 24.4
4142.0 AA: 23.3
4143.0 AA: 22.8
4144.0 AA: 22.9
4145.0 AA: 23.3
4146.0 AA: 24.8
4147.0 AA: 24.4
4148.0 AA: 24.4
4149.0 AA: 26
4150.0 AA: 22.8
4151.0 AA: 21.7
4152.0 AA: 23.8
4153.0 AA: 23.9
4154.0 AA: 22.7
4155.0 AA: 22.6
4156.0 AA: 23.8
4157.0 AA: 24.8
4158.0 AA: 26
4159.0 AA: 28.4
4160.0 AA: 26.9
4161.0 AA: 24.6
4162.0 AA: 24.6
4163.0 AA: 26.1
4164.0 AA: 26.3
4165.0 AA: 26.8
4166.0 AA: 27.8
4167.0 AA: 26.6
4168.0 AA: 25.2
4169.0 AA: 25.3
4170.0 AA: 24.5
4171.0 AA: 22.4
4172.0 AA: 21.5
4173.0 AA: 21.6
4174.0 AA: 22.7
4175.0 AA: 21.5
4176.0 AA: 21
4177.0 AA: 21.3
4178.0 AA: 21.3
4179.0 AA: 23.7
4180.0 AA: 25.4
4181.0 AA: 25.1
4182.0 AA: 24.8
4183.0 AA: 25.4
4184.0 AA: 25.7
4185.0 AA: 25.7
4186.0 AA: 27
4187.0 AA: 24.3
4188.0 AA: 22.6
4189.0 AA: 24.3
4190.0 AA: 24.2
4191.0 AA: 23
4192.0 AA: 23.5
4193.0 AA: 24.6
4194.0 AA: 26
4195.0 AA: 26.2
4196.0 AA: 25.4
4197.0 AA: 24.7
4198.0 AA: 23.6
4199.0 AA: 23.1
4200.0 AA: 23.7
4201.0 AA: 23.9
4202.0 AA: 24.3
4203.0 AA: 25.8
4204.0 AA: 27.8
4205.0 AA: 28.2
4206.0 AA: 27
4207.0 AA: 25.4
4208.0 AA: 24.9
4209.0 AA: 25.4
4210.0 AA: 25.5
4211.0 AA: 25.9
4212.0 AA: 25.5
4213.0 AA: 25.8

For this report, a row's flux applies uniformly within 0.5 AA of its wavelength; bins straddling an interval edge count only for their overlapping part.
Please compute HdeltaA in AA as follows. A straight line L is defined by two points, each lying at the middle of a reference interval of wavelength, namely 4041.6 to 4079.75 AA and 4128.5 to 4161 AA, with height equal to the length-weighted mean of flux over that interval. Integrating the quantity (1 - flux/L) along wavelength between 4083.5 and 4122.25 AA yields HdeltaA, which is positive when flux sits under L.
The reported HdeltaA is -2.85 AA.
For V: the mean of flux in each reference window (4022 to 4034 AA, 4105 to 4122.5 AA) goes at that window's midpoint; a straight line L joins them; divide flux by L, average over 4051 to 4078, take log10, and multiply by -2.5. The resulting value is 0.10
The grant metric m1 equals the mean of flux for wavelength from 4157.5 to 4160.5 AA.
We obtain 27.1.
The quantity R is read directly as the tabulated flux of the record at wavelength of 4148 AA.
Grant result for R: 24.4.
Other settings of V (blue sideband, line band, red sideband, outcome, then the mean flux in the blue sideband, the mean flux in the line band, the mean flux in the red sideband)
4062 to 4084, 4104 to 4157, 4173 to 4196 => -0.020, 24.3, 24.6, 24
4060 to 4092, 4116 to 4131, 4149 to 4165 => -0.035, 25.3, 25.8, 24.7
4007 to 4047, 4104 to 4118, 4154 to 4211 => 0.028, 25.9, 24.6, 24.7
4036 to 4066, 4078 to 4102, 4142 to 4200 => -0.110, 23.8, 26.5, 24.3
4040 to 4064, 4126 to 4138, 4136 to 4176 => 0.010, 23.9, 24.1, 24.4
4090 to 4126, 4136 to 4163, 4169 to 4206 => 0.014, 25.4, 24.5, 24.2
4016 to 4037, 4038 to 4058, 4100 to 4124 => 0.059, 26.3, 24.7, 25.4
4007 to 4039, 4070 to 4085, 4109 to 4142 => 0.024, 26.3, 25.2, 25.2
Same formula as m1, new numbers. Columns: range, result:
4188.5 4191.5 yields 23.8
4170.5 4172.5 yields 21.9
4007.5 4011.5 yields 25.6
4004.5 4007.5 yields 25.7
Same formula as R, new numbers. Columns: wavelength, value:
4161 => 24.6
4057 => 22.1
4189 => 24.3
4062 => 22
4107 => 23.1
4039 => 25.1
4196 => 25.4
